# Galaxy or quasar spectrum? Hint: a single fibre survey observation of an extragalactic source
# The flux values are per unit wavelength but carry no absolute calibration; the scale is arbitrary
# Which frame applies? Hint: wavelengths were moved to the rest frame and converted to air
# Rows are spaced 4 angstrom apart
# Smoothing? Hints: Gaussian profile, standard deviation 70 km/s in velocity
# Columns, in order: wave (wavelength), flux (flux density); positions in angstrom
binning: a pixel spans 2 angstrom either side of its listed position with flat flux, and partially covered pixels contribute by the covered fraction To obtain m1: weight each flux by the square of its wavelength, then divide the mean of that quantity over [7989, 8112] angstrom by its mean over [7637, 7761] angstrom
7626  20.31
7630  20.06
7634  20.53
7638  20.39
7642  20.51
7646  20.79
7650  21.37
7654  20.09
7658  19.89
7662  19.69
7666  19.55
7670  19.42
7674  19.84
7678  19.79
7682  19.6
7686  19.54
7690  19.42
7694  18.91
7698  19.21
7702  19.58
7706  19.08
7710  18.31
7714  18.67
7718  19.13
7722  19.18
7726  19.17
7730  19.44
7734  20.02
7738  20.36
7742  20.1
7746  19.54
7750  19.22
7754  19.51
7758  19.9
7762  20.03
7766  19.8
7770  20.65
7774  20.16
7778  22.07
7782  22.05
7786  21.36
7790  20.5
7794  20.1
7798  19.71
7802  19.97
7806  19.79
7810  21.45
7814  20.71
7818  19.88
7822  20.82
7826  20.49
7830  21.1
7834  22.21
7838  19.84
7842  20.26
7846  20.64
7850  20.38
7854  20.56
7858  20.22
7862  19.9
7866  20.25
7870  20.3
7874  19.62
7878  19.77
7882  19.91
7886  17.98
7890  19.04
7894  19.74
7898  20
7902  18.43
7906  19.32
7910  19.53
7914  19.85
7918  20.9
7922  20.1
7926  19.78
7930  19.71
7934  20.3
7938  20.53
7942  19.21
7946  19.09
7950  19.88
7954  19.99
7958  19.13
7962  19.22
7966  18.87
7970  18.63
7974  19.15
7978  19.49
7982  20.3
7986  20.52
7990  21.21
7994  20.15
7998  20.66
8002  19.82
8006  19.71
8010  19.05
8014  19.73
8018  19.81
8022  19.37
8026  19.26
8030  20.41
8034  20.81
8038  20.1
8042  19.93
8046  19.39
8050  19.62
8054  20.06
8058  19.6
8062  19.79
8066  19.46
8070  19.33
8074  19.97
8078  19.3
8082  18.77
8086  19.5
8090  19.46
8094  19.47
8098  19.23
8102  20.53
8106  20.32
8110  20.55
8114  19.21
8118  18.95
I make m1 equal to 1.10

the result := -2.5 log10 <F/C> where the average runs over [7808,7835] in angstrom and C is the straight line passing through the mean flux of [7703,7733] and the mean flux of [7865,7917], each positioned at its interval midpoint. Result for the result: -0.085 mag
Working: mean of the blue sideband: 19.1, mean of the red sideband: 19.5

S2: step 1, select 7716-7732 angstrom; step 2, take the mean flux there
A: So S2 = 19.2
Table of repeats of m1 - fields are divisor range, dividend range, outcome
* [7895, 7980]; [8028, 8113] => 1.04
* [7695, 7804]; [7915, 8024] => 1.05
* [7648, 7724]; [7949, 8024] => 1.09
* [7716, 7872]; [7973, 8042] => 1.04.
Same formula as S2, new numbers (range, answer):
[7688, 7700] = 19.2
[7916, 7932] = 20.1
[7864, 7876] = 20.1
